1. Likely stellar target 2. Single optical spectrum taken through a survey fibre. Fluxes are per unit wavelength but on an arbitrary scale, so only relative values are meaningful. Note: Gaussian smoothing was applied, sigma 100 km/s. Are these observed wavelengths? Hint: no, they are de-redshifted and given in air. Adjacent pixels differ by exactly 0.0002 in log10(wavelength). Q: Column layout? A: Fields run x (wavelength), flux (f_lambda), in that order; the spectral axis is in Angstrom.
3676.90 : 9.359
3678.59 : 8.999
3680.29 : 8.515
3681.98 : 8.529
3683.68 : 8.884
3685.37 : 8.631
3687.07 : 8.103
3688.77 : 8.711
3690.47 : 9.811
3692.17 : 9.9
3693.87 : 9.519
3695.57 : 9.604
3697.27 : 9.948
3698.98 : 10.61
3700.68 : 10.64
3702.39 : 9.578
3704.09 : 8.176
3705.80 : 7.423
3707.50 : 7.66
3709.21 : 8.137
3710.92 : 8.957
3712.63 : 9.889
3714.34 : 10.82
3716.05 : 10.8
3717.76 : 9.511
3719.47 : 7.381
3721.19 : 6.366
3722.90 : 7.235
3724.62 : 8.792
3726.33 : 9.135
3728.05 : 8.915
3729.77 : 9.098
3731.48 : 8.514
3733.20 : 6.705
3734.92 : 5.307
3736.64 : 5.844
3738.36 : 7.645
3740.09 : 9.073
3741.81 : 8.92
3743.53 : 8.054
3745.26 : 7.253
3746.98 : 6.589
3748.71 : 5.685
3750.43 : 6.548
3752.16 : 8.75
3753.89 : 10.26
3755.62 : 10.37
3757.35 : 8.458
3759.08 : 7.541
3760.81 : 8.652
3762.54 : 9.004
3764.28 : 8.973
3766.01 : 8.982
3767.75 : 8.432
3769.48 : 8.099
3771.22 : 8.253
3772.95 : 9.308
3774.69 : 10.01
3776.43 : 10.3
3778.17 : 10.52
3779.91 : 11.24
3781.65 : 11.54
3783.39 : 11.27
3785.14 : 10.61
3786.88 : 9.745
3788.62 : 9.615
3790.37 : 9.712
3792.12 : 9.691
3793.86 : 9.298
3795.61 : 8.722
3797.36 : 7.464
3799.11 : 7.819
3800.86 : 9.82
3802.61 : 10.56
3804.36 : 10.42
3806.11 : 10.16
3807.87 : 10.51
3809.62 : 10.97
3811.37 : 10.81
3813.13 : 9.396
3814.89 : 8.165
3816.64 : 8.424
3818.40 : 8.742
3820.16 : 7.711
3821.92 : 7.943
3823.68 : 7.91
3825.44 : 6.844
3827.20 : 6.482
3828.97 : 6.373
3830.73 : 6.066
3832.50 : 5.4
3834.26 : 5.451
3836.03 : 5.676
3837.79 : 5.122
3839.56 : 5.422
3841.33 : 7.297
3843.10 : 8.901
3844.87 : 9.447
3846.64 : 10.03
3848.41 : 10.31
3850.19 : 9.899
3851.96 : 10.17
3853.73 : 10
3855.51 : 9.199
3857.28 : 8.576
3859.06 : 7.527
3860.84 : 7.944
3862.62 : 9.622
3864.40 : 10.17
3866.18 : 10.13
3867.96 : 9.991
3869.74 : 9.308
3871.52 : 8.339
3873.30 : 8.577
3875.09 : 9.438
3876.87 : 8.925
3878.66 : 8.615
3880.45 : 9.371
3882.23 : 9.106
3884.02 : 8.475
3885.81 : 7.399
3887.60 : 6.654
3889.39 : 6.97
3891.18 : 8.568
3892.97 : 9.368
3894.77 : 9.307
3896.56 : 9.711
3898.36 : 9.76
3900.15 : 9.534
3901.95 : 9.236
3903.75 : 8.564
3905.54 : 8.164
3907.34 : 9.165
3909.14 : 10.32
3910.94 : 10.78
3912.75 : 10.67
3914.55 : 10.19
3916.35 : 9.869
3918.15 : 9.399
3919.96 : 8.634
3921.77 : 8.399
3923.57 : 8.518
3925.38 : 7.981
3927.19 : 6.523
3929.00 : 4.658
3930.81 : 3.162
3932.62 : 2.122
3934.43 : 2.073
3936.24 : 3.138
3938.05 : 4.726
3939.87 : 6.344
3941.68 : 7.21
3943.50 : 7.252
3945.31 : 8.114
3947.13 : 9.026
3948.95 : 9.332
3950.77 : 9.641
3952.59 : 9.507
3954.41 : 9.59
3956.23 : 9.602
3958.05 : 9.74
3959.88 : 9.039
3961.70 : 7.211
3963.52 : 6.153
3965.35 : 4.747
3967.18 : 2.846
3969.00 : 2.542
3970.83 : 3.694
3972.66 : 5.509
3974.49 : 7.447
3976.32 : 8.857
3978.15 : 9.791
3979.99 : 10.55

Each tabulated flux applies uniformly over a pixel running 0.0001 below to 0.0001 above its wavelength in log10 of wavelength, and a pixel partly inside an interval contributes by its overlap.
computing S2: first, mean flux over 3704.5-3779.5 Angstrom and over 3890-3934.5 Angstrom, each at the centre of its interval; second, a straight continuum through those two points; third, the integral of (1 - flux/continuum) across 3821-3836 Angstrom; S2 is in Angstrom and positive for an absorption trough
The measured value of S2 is 3.32 Angstrom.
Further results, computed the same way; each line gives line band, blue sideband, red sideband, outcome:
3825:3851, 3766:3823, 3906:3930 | 5.7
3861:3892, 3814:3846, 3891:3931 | -2.8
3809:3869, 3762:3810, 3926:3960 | 2.8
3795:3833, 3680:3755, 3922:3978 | -3.8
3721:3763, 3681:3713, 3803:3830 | 4.6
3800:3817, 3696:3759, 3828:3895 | -3.3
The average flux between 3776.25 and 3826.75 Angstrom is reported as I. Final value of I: 9.48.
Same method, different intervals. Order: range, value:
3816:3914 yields 8.5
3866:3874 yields 9.22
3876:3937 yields 8.04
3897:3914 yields 9.59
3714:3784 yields 8.62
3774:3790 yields 10.5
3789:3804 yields 9.19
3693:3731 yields 9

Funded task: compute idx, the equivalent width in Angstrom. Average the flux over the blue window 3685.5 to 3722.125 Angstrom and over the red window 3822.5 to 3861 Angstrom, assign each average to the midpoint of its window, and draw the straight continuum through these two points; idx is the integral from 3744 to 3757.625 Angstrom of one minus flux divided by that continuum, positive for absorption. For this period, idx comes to 1.0 Angstrom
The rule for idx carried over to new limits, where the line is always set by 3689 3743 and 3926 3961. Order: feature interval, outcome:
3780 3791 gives -3.2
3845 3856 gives -3.3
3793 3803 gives -1.0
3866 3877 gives -2.6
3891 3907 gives -4.2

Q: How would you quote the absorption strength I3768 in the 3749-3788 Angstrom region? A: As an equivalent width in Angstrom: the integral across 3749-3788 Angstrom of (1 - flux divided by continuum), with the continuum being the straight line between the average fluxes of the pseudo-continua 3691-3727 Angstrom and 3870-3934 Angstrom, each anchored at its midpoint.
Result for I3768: -2.2 Angstrom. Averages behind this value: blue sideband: 9.06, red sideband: 8.37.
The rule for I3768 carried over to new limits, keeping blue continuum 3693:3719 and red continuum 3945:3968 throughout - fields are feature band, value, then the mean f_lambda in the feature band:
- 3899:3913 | -2.0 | 9.51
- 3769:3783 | -1.5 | 10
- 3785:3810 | -2.0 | 9.62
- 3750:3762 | 0.5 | 8.74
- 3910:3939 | 4.6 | 6.92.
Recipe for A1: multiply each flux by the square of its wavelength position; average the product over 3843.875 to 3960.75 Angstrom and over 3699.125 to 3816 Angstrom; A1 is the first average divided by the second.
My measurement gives 1.0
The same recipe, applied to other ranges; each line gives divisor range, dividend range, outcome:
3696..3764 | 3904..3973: 0.96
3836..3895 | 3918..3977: 0.81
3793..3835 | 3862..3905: 1.11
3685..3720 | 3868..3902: 1.05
